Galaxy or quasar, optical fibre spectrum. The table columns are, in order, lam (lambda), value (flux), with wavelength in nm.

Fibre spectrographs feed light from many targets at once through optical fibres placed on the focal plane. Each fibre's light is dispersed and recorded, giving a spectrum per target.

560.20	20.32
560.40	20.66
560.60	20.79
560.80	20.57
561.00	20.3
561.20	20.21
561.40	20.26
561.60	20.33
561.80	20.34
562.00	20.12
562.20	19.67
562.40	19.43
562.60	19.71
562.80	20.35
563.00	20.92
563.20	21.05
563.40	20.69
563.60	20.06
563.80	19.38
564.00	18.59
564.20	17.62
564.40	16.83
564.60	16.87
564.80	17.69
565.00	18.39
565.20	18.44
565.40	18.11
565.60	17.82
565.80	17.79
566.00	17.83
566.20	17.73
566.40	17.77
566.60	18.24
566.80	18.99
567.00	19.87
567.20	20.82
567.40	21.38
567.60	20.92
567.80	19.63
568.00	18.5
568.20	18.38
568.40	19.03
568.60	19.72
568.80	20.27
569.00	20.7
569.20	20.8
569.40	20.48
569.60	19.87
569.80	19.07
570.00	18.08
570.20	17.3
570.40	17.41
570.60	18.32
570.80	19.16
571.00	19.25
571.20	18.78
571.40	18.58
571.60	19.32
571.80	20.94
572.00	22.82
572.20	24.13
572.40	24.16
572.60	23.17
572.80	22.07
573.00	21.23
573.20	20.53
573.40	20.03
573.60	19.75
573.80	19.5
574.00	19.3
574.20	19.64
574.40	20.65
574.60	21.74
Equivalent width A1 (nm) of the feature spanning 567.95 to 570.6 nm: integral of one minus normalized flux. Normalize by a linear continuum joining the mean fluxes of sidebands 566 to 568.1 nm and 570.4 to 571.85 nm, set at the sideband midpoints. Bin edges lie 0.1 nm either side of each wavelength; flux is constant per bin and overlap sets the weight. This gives 0.00 nm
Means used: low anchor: 19.3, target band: 19.2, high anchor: 19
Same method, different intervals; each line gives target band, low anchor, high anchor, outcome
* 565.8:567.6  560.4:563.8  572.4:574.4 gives 0.120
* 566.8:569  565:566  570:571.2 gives -0.203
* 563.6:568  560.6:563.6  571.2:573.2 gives 0.454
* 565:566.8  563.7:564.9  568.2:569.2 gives 0.050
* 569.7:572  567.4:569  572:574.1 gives 0.194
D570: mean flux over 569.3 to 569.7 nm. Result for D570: 20.2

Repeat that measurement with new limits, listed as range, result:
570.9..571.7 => 19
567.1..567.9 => 20.7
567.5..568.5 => 19.3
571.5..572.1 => 21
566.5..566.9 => 18.6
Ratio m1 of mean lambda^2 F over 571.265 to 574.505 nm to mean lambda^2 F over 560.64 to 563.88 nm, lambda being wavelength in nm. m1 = 1.08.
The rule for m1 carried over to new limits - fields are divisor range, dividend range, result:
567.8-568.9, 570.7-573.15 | 1.11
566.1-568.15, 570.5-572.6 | 1.08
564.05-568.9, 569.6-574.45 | 1.10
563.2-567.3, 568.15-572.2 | 1.07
